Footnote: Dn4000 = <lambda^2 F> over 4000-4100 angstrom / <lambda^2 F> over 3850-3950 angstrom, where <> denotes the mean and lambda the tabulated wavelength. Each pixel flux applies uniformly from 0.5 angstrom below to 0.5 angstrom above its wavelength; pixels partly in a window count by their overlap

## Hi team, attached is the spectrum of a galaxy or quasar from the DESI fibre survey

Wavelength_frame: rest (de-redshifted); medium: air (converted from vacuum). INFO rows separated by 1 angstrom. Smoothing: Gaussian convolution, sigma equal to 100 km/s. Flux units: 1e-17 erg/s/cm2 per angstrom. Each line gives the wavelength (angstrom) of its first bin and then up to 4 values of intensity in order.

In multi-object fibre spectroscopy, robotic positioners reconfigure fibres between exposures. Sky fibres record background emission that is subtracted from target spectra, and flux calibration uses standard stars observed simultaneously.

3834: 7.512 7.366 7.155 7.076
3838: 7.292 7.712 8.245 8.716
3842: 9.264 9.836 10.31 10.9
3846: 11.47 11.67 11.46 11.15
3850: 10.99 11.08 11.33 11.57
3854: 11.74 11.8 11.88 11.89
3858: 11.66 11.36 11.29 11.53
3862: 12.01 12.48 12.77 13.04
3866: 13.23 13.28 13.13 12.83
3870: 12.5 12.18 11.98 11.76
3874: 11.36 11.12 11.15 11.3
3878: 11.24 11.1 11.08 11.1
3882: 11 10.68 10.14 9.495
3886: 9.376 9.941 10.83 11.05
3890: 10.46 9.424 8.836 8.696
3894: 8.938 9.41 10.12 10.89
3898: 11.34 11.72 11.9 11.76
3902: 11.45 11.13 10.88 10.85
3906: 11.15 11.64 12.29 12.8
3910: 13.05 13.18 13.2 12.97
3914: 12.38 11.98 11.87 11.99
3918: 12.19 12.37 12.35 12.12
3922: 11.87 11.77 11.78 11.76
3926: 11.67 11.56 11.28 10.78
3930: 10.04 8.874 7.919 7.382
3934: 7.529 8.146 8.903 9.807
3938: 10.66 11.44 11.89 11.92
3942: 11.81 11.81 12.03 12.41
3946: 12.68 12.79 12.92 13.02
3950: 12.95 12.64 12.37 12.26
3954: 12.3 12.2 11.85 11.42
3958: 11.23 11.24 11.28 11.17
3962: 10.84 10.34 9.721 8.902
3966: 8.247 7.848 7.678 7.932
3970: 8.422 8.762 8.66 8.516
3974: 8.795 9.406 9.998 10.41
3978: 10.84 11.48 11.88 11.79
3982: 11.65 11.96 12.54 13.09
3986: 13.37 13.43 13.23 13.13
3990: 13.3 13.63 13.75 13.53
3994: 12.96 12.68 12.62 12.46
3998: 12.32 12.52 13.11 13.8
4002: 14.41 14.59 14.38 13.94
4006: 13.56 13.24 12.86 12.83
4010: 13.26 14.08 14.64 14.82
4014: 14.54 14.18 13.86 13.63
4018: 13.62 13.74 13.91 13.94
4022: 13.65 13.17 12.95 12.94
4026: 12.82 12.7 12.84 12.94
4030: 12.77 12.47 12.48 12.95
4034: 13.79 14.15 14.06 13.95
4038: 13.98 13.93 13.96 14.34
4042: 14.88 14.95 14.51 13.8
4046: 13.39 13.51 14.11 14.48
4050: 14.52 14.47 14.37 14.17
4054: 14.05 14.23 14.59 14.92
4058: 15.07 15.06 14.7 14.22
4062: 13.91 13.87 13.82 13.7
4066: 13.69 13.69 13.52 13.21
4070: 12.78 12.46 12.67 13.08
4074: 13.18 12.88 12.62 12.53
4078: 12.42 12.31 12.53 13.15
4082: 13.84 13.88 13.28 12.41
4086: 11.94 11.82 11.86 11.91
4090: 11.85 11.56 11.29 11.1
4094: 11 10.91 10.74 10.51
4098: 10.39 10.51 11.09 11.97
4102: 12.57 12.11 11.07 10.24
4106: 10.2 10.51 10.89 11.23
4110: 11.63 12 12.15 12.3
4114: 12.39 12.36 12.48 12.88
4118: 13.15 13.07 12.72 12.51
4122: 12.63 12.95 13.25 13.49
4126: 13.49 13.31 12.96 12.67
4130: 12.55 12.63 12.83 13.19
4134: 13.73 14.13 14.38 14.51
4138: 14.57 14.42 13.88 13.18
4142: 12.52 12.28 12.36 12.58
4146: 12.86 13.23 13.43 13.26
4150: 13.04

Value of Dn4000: 1.27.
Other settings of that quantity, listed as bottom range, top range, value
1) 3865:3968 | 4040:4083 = 1.32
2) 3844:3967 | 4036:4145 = 1.26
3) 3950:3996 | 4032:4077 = 1.29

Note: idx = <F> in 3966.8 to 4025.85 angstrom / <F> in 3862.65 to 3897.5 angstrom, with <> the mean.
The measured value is 1.12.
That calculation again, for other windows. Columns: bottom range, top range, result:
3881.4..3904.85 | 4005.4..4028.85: 1.30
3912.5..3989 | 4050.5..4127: 1.14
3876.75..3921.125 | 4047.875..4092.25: 1.19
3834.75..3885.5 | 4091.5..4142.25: 1.12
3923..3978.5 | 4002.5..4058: 1.31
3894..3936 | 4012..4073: 1.23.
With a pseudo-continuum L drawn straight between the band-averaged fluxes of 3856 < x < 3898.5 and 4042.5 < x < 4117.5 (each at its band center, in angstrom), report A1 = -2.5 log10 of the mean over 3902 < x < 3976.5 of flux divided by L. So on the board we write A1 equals 0.06 mag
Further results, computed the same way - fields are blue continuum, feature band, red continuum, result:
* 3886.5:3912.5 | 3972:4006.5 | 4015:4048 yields 0.04 mag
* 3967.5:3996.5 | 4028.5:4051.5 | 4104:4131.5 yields -0.18 mag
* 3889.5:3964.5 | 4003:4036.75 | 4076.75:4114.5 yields -0.17 mag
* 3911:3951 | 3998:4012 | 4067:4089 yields -0.13 mag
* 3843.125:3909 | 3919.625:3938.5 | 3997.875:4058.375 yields 0.18 mag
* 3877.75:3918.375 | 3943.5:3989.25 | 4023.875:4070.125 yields 0.12 mag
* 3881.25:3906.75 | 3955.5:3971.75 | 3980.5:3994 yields 0.25 mag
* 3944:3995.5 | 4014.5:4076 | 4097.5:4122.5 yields -0.18 mag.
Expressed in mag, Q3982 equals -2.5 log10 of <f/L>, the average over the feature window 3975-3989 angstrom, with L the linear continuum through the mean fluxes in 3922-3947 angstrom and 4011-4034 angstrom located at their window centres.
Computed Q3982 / 0.03 mag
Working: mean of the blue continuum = 10.7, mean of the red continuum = 13.5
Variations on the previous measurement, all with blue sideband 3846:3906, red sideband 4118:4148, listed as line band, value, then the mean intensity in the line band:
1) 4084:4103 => 0.13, 11.5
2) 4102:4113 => 0.15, 11.3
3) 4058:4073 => -0.08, 13.7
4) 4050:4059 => -0.15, 14.5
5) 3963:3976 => 0.35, 8.7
